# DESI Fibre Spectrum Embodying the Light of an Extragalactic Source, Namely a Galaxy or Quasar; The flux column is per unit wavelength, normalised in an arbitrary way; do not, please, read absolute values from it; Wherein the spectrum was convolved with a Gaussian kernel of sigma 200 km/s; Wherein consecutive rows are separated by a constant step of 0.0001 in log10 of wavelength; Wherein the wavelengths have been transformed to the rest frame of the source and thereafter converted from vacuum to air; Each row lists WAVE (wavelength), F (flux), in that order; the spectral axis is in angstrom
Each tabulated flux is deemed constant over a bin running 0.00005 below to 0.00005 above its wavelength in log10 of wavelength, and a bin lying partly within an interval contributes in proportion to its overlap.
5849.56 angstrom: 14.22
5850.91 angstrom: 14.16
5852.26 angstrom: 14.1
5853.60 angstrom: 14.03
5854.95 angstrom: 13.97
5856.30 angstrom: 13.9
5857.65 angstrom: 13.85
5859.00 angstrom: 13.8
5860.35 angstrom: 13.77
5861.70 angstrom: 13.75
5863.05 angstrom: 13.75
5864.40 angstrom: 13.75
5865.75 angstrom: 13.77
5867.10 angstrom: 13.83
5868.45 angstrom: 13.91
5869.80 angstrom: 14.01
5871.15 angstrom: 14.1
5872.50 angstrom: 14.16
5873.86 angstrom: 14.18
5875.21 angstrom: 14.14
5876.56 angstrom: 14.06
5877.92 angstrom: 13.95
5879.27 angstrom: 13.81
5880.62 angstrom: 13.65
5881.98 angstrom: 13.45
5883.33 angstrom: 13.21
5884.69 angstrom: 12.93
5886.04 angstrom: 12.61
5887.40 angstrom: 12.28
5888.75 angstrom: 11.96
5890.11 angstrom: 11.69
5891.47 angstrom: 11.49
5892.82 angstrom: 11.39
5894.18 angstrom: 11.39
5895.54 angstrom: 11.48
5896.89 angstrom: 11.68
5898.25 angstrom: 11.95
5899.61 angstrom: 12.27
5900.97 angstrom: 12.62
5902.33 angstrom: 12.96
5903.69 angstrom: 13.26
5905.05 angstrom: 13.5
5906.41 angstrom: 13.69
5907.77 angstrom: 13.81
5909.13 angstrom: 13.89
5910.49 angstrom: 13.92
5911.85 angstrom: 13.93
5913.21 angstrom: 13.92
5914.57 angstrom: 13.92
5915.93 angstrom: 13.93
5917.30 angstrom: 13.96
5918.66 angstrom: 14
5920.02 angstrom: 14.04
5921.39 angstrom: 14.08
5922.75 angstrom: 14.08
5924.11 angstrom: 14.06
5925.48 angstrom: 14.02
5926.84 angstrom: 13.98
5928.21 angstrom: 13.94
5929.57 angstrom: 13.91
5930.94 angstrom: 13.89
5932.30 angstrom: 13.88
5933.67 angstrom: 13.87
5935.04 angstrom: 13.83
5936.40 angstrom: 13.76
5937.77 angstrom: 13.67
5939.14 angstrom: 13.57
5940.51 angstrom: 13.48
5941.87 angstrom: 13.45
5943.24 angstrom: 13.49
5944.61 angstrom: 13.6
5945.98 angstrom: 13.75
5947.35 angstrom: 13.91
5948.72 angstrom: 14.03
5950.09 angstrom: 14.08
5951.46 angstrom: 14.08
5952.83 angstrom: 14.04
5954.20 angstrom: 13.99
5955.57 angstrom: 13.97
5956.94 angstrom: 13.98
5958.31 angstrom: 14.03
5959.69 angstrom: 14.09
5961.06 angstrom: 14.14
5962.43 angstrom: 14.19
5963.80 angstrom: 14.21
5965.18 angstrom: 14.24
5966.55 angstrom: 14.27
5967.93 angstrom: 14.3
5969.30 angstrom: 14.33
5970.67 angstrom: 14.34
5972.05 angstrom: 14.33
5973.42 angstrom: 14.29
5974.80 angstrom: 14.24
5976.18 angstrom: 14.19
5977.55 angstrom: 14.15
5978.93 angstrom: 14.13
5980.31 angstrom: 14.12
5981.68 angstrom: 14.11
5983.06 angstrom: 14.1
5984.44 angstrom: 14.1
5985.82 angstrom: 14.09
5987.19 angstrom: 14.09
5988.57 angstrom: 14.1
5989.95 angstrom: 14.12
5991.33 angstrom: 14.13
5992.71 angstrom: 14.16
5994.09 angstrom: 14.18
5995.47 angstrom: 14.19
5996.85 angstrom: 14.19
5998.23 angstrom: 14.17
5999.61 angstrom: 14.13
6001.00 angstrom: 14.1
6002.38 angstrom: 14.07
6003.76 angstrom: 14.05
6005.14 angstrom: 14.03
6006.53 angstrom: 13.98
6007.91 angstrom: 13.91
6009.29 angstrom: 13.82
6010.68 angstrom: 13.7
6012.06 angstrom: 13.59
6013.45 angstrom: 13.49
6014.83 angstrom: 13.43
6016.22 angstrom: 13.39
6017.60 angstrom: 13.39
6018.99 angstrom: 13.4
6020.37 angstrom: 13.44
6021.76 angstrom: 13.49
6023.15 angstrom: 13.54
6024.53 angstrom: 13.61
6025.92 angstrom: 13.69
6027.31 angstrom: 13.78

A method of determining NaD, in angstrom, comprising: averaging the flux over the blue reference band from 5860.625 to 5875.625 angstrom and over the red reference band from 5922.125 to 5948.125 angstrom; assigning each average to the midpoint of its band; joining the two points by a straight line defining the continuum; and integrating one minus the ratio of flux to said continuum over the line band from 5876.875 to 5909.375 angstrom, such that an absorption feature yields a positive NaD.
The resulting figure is 2.8 angstrom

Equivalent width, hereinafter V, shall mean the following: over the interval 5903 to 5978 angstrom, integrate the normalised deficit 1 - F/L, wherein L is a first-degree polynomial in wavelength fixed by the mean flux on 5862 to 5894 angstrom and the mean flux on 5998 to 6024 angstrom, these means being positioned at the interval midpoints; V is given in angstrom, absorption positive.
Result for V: -2.6 angstrom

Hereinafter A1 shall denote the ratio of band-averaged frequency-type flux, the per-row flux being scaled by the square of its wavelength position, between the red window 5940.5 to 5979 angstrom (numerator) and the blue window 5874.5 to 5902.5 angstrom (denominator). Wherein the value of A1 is 1.14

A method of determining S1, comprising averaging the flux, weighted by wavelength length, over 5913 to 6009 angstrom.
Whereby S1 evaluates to 14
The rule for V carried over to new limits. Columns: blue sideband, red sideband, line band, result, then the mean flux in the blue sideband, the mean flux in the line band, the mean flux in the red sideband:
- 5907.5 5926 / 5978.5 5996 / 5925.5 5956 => 0.4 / 14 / 13.8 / 14.1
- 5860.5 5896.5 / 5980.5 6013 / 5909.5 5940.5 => -0.9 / 13.2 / 13.9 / 14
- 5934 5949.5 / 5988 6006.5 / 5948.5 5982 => -0.7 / 13.7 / 14.2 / 14.1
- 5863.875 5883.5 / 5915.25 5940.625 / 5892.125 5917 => 1.6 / 13.9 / 13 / 13.9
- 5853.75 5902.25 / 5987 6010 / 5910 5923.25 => -0.5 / 13.2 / 14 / 14.1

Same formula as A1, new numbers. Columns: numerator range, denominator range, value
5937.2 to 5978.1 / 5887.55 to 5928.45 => 1.08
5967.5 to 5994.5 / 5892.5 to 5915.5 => 1.12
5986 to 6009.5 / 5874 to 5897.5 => 1.15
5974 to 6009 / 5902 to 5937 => 1.04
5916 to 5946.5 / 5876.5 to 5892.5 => 1.09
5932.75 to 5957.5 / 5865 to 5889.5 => 1.04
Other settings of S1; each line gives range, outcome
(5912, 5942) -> 13.9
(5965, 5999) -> 14.2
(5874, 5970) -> 13.5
